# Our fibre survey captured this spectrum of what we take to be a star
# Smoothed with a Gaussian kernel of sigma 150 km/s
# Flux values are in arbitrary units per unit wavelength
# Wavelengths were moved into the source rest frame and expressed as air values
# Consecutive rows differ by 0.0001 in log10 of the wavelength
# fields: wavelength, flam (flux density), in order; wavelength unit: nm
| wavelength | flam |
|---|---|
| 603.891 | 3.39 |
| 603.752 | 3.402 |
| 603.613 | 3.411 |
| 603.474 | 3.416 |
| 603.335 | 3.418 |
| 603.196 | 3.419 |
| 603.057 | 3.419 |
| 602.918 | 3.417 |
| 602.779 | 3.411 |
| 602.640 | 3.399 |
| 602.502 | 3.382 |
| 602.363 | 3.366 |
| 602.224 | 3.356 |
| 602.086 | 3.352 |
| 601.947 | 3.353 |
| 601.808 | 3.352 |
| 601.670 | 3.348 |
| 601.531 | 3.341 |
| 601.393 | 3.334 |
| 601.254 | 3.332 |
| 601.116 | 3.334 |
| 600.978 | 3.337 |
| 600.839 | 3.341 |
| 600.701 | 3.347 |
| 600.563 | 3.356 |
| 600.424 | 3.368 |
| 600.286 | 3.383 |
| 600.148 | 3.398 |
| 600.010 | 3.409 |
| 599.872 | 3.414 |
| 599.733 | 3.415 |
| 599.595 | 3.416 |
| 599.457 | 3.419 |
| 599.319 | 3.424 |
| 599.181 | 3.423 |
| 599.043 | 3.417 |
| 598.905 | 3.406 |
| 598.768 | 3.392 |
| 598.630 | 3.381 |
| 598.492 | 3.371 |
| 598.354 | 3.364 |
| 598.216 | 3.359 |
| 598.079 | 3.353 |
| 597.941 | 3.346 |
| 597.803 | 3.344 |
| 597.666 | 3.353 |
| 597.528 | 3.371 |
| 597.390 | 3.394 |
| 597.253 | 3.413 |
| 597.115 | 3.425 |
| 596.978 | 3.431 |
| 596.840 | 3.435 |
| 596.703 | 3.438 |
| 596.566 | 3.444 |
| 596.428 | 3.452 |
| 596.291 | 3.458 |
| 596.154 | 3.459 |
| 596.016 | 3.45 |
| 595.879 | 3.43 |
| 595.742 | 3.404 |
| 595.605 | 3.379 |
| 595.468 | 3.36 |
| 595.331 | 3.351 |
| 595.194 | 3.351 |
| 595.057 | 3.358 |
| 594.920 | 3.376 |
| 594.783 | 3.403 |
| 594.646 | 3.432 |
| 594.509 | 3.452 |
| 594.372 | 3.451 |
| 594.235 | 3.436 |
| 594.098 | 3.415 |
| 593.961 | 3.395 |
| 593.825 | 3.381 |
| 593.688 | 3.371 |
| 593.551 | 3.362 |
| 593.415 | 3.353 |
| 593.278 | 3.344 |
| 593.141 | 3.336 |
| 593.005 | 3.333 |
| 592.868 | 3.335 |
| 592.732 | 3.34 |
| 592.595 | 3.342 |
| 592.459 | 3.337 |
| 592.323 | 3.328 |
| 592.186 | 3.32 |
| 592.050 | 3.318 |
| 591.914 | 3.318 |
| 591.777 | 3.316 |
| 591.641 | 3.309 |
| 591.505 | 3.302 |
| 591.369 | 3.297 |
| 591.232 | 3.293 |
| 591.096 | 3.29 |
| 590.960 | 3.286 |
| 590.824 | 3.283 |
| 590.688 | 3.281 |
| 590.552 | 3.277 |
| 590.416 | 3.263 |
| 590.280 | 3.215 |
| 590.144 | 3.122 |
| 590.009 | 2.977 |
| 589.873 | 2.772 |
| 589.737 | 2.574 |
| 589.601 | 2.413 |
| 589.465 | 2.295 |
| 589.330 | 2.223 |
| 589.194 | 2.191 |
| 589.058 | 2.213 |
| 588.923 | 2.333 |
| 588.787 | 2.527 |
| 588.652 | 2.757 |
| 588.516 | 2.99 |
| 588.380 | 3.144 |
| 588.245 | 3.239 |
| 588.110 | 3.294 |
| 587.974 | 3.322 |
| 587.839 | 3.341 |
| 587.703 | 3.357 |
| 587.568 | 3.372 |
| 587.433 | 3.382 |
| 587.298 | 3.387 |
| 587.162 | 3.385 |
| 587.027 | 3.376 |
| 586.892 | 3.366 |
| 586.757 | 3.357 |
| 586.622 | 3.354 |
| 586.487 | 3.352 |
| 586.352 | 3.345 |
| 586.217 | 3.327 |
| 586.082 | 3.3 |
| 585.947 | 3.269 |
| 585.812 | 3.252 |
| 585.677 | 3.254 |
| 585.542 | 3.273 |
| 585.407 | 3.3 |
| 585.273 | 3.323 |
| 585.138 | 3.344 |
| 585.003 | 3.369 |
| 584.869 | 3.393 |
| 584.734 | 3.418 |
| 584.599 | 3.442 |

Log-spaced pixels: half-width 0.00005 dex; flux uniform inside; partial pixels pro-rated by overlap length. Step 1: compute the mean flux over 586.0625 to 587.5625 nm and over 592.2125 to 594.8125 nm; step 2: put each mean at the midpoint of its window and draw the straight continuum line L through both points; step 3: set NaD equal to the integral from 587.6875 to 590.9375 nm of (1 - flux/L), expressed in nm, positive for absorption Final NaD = 0.46 nm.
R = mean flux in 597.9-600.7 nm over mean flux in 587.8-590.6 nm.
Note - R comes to 1.20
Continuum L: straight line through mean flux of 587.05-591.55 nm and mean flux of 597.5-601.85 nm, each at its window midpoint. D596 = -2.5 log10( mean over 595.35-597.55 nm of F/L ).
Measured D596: -0.05 mag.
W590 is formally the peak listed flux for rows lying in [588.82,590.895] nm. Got 3.283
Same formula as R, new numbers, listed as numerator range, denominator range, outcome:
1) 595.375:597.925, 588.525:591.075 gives 1.22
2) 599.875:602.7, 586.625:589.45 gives 1.11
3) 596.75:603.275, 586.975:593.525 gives 1.09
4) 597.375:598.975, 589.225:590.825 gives 1.18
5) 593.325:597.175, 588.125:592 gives 1.15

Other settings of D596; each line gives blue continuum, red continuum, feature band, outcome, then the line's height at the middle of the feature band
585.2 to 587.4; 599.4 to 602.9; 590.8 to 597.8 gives -0.01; 3.35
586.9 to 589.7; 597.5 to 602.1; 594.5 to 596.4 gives -0.07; 3.21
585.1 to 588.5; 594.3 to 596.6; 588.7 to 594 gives 0.09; 3.37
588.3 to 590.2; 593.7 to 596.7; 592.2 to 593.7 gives -0.08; 3.11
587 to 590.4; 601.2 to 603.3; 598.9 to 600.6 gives -0.04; 3.29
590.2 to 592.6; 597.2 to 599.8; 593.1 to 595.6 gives -0.02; 3.33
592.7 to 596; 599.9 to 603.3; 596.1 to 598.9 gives -0.01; 3.38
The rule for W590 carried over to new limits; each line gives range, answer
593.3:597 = 3.459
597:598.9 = 3.425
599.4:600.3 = 3.419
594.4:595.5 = 3.452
